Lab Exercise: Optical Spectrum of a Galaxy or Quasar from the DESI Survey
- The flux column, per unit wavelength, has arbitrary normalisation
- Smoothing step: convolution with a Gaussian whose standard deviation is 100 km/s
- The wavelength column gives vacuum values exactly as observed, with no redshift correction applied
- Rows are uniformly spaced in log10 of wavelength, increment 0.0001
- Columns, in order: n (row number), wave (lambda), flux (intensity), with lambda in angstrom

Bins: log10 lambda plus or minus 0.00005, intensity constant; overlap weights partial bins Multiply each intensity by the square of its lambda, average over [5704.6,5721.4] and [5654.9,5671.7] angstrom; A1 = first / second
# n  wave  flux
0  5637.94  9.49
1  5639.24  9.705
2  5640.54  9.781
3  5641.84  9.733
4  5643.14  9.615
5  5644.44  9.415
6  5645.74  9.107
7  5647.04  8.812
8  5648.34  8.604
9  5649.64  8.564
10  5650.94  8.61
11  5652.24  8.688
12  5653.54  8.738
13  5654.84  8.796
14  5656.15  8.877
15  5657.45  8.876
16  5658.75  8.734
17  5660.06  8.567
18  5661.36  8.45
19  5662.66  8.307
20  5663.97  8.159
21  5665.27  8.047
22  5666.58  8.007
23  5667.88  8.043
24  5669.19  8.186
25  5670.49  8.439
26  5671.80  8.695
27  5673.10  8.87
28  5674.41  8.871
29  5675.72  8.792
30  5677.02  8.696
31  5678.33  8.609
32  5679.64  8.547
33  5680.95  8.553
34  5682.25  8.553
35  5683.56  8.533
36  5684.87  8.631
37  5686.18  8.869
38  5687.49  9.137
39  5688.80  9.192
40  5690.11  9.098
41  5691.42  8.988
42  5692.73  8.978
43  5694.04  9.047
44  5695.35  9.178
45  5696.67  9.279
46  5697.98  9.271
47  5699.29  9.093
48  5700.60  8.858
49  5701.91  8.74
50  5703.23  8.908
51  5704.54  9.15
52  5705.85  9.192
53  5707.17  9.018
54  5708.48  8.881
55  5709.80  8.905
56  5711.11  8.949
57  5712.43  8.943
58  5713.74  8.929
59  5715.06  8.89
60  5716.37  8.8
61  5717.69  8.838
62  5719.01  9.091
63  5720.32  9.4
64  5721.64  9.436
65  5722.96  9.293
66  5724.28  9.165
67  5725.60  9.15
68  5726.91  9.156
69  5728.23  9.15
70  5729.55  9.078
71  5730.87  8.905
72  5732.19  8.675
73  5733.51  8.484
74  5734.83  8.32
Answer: 1.09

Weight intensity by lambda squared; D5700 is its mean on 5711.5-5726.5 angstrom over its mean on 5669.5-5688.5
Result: 1.06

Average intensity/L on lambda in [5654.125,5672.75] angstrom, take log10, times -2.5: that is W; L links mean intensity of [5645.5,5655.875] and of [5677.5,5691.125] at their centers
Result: 0.04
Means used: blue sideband 8.73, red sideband 8.78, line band 8.45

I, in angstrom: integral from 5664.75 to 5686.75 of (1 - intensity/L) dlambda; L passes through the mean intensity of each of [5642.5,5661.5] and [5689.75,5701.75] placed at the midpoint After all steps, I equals 1.1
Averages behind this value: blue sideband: 8.84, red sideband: 9.08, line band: 8.53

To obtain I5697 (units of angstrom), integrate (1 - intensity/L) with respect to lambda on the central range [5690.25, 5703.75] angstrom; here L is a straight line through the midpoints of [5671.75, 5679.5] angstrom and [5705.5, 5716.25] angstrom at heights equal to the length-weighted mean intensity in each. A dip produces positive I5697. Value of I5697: -0.26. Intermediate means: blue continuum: 8.75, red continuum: 8.95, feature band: 9.04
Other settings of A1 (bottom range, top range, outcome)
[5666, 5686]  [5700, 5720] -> 1.06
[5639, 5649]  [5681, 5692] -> 0.96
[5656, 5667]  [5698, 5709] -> 1.08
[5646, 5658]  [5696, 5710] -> 1.05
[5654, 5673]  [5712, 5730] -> 1.10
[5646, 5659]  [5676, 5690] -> 1.01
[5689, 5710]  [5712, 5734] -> 1.01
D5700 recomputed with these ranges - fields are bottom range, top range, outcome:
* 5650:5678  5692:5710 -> 1.07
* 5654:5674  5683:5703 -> 1.07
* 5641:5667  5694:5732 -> 1.06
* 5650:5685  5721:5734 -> 1.08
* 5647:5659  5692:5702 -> 1.06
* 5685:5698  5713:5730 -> 1.01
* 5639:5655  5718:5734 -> 1.03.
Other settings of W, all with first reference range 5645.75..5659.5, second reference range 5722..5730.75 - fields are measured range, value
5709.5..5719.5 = 0.021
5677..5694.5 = 0.014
